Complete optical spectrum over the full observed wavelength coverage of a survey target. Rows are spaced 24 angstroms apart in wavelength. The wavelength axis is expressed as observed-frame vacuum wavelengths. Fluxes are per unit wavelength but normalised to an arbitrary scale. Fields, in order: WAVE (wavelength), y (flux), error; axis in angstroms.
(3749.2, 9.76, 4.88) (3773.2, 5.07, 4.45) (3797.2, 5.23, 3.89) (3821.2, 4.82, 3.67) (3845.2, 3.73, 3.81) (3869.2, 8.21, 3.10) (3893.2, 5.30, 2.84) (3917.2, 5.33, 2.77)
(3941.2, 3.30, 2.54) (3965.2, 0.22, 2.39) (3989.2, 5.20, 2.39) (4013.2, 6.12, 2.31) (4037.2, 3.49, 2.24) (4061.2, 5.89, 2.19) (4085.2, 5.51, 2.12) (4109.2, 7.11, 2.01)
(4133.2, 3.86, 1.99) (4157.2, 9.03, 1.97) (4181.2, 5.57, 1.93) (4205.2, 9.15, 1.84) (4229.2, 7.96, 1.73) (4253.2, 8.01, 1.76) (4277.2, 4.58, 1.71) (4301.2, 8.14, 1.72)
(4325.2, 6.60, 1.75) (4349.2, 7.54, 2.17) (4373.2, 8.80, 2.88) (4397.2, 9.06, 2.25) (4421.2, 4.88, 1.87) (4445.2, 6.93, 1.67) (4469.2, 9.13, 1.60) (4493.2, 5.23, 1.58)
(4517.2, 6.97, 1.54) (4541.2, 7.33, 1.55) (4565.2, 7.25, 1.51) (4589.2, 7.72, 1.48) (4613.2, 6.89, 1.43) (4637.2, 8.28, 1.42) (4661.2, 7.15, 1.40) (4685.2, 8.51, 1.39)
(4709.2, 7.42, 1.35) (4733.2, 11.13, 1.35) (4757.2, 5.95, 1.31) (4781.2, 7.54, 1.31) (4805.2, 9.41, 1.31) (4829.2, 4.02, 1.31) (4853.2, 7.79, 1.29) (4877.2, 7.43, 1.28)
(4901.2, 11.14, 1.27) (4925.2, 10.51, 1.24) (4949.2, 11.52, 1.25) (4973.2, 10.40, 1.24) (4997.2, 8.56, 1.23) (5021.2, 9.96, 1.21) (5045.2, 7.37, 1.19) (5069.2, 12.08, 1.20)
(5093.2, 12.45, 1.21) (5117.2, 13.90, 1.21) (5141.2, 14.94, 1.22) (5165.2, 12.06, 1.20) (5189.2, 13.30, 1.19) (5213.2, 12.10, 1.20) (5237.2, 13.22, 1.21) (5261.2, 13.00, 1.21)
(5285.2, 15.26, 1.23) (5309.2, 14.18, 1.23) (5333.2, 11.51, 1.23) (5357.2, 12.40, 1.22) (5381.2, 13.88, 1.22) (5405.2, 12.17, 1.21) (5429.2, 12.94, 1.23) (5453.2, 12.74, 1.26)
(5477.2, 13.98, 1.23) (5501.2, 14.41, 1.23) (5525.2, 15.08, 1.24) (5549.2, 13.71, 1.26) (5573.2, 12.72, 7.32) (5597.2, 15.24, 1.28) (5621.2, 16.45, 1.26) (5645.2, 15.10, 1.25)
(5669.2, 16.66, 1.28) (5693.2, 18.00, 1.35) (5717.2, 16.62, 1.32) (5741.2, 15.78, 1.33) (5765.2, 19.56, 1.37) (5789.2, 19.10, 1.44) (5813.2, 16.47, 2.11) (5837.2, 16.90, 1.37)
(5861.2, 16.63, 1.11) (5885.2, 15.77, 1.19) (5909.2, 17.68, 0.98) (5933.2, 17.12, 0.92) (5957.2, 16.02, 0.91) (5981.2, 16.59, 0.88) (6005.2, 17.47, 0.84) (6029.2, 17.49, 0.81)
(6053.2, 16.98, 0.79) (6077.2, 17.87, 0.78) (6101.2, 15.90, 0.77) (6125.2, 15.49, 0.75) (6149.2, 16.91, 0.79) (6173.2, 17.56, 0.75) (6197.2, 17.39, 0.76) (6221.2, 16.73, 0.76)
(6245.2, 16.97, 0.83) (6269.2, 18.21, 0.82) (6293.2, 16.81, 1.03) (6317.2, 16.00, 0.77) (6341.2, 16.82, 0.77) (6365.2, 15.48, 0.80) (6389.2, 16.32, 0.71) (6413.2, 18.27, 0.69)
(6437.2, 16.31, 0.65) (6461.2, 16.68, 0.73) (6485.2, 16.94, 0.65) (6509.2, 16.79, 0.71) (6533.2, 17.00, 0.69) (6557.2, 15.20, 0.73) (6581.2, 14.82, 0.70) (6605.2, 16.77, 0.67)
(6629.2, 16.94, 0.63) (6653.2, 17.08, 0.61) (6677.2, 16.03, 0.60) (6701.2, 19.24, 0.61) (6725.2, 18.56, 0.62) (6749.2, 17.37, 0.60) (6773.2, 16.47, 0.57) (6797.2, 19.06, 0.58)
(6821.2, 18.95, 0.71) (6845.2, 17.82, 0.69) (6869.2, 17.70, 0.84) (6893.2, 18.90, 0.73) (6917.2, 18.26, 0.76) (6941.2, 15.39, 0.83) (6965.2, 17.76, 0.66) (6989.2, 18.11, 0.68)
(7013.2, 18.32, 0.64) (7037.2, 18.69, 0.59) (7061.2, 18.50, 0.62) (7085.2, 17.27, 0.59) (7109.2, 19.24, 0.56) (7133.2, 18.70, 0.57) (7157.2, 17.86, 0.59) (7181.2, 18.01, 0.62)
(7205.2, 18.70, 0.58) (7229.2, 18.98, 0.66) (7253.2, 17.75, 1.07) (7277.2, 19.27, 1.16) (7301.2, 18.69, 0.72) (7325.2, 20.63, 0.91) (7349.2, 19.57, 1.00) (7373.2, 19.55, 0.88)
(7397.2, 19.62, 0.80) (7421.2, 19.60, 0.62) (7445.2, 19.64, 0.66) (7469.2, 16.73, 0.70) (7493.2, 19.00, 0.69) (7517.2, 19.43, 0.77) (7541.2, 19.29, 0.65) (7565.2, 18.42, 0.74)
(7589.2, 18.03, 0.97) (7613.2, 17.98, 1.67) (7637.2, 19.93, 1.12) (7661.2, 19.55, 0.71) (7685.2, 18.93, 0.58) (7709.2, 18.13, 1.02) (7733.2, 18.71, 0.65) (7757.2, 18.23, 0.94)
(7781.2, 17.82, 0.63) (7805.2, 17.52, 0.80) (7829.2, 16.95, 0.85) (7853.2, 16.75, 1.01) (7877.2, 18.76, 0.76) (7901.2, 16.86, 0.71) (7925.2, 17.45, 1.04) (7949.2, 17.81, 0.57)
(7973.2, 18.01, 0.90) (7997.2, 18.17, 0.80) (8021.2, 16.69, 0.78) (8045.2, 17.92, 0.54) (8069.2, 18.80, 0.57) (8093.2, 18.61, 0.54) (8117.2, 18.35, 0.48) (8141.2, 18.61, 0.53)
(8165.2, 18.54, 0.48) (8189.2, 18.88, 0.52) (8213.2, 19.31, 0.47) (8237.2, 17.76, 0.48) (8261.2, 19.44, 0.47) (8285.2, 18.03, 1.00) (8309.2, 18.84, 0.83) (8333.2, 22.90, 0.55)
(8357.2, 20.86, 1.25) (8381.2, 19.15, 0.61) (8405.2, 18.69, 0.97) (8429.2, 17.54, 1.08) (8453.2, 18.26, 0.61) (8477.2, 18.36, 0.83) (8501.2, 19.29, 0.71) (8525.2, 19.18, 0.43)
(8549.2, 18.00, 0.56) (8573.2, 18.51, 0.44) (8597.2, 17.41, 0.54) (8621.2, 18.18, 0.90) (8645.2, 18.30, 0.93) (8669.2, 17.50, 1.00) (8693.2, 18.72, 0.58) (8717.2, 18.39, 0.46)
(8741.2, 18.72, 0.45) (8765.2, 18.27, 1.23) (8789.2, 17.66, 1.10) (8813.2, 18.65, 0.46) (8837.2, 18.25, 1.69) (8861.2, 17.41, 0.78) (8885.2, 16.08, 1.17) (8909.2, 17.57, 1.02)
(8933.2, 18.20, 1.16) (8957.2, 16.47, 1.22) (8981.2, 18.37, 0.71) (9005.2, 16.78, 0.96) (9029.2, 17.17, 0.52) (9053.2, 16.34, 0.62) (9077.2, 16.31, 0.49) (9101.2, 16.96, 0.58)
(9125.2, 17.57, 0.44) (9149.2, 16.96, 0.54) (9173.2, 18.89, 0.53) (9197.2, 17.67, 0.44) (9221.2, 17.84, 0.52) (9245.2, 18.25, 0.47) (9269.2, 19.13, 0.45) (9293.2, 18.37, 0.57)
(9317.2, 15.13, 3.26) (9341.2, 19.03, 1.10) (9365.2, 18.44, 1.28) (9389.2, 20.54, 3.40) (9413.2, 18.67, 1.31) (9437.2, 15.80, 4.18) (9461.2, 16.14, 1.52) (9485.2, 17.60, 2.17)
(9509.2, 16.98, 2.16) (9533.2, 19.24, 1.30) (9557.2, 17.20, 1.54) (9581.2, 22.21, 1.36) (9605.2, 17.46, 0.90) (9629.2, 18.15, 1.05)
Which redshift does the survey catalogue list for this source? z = 0.268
